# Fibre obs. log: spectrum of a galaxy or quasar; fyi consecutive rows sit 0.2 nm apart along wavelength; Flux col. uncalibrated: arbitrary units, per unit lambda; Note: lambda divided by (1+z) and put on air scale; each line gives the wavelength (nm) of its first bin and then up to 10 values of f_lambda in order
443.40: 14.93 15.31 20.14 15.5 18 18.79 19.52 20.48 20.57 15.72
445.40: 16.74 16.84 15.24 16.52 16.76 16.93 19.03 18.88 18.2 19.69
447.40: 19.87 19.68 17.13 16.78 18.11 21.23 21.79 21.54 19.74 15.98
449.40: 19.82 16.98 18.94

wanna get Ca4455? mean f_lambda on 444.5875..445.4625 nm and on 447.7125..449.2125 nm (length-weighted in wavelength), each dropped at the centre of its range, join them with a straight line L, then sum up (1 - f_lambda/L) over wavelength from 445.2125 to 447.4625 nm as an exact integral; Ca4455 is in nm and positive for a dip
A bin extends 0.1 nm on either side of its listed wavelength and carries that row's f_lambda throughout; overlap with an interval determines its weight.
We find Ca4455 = 0.150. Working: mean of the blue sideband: 18.6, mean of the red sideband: 19.2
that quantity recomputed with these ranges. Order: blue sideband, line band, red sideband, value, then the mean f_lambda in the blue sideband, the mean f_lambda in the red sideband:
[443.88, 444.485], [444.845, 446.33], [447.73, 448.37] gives 0.05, 17.5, 17.8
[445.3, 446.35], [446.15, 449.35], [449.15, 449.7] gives -0.33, 16.4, 17.7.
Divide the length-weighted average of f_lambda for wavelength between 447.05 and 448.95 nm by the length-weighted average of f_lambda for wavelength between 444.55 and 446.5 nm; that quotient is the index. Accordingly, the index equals 1.1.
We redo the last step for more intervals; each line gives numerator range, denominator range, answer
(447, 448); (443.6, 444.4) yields 1.06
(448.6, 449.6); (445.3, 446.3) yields 1.17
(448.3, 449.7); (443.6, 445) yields 1.05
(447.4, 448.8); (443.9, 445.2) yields 1.04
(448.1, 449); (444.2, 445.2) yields 1.07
